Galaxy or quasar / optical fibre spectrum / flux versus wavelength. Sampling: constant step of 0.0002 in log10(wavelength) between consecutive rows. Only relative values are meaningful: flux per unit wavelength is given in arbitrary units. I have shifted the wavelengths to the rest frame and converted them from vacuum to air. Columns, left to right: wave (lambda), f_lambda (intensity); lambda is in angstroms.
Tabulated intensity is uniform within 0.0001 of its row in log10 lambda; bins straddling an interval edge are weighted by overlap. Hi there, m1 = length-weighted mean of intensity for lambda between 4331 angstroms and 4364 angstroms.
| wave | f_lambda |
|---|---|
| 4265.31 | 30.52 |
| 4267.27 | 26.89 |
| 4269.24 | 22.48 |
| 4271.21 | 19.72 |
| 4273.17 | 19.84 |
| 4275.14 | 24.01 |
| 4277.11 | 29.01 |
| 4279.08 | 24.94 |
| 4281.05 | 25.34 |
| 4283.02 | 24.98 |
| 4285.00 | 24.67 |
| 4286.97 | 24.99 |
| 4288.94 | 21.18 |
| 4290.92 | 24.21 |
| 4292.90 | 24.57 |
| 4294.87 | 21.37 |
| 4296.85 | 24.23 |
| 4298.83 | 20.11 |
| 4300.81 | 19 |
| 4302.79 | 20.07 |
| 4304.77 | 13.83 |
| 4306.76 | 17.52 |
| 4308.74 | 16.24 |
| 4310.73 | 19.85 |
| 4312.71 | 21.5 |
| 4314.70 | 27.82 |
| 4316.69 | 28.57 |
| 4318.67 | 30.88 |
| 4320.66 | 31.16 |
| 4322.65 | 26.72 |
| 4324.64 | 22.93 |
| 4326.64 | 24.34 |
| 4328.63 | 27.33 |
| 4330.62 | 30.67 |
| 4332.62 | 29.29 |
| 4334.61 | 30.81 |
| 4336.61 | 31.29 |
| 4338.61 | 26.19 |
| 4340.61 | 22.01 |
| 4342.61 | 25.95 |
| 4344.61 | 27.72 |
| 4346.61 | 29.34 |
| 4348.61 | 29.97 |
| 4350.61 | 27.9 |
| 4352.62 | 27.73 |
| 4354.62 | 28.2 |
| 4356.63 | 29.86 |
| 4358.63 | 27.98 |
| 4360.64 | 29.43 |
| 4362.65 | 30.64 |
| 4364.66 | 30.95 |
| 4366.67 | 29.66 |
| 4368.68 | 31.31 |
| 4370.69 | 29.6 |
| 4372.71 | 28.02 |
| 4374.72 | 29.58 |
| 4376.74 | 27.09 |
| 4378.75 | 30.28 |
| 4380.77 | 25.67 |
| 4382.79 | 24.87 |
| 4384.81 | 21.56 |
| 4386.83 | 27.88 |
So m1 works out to 28.5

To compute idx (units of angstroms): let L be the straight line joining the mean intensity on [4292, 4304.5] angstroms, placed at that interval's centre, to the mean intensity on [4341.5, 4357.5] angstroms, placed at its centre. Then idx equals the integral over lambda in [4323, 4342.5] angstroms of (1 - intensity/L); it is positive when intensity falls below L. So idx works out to -0.9 angstroms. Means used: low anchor 21.1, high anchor 28.3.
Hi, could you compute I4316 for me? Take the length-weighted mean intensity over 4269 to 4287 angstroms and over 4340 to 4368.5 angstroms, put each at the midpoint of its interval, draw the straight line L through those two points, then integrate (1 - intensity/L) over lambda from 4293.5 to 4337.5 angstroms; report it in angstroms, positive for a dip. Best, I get 3.35 angstroms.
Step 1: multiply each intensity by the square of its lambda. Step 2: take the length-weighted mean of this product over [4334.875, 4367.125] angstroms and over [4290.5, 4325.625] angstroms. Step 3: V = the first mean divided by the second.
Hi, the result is 1.27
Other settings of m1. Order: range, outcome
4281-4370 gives 25.8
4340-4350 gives 27.2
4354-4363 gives 29.2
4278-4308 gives 22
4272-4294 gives 24.3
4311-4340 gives 27.5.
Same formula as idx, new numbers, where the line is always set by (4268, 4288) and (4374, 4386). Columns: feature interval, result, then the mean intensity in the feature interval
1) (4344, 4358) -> -1.59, 28.7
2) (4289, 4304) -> 1.65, 21.8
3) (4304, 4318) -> 2.10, 21.1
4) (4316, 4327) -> -1.11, 27.6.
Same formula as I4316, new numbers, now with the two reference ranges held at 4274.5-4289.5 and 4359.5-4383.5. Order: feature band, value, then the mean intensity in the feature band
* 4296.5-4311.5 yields 4.2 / 18.6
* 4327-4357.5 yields -0.6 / 28.2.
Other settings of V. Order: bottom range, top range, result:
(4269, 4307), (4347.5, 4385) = 1.32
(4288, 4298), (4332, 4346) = 1.22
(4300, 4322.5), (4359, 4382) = 1.33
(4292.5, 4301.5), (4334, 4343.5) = 1.27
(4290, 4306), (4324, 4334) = 1.32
